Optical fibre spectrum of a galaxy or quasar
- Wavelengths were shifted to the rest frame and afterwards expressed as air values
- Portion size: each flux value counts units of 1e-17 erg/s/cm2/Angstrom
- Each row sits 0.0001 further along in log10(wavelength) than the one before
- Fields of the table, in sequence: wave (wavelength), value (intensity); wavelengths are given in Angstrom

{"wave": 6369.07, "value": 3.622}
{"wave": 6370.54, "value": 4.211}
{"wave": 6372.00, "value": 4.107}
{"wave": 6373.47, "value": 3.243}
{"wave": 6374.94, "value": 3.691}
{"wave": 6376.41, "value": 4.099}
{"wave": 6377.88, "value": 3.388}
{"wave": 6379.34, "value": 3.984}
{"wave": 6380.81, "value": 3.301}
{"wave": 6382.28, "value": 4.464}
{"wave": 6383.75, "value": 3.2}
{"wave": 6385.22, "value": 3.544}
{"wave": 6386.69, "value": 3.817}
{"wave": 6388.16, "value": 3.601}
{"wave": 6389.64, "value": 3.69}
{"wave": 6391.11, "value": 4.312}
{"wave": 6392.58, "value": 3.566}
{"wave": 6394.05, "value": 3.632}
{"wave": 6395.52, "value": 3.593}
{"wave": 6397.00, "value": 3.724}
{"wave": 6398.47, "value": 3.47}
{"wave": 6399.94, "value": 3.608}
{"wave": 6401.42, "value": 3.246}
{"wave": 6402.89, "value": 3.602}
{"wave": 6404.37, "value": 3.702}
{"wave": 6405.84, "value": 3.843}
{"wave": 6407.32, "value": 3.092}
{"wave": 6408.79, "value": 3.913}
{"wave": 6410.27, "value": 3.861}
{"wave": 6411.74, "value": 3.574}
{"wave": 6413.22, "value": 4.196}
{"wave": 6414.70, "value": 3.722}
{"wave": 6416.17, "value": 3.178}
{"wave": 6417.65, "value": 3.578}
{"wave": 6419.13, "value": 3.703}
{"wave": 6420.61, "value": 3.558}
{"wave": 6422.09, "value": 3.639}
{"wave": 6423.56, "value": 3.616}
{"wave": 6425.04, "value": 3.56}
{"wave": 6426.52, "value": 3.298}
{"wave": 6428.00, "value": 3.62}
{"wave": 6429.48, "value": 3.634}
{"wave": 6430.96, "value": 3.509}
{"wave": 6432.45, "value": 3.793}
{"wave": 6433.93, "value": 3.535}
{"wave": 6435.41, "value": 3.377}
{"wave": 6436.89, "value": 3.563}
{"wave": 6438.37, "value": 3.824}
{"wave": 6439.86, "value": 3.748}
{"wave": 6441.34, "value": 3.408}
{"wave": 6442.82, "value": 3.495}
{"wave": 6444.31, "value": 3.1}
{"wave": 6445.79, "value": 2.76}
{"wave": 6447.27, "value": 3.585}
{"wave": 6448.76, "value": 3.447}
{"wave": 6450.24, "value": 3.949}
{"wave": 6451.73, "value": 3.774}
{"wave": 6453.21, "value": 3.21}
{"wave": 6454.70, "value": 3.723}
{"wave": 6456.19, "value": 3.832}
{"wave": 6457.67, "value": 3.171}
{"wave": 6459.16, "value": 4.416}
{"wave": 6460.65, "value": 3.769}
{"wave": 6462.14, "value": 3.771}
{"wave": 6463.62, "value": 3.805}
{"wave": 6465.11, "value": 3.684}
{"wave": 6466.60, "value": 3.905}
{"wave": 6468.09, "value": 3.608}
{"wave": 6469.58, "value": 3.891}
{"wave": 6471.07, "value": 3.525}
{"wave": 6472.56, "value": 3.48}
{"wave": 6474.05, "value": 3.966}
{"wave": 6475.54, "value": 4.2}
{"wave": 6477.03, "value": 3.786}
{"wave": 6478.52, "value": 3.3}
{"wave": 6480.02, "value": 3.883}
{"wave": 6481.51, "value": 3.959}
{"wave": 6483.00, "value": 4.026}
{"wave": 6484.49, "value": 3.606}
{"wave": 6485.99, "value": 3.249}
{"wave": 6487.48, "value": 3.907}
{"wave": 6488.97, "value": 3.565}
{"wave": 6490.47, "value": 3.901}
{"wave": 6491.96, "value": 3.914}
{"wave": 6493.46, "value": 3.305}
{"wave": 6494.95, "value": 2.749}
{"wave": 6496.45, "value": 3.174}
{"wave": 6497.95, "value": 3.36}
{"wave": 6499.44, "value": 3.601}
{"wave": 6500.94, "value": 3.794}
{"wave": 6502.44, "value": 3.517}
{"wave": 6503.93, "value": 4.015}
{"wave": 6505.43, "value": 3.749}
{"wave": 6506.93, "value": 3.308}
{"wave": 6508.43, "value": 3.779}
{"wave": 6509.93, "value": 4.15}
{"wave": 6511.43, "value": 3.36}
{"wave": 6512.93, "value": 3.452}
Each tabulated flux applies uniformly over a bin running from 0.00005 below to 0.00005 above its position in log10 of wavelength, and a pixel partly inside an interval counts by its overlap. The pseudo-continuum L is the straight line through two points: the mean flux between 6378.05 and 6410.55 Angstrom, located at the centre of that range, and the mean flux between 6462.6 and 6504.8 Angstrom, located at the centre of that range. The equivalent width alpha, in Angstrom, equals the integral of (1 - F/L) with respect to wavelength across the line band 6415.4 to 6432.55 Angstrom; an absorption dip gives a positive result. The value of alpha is 0.5 Angstrom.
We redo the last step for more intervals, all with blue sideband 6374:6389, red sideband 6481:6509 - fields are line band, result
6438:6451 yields 0.62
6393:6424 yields 0.47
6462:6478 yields -0.69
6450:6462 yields -0.29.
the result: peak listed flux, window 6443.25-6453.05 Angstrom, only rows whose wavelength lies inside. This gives 3.949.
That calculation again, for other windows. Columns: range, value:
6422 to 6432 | 3.639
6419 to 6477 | 4.416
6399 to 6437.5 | 4.196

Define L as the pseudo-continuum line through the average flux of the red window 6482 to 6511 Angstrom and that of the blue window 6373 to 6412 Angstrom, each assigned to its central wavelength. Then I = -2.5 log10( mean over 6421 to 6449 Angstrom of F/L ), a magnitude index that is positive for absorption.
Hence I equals 0.04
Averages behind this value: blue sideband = 3.66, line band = 3.5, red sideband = 3.61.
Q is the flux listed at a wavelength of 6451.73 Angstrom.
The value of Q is 3.774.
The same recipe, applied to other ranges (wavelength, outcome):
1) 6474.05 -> 3.966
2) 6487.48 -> 3.907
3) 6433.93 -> 3.535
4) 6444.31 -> 3.1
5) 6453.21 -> 3.21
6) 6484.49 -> 3.606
